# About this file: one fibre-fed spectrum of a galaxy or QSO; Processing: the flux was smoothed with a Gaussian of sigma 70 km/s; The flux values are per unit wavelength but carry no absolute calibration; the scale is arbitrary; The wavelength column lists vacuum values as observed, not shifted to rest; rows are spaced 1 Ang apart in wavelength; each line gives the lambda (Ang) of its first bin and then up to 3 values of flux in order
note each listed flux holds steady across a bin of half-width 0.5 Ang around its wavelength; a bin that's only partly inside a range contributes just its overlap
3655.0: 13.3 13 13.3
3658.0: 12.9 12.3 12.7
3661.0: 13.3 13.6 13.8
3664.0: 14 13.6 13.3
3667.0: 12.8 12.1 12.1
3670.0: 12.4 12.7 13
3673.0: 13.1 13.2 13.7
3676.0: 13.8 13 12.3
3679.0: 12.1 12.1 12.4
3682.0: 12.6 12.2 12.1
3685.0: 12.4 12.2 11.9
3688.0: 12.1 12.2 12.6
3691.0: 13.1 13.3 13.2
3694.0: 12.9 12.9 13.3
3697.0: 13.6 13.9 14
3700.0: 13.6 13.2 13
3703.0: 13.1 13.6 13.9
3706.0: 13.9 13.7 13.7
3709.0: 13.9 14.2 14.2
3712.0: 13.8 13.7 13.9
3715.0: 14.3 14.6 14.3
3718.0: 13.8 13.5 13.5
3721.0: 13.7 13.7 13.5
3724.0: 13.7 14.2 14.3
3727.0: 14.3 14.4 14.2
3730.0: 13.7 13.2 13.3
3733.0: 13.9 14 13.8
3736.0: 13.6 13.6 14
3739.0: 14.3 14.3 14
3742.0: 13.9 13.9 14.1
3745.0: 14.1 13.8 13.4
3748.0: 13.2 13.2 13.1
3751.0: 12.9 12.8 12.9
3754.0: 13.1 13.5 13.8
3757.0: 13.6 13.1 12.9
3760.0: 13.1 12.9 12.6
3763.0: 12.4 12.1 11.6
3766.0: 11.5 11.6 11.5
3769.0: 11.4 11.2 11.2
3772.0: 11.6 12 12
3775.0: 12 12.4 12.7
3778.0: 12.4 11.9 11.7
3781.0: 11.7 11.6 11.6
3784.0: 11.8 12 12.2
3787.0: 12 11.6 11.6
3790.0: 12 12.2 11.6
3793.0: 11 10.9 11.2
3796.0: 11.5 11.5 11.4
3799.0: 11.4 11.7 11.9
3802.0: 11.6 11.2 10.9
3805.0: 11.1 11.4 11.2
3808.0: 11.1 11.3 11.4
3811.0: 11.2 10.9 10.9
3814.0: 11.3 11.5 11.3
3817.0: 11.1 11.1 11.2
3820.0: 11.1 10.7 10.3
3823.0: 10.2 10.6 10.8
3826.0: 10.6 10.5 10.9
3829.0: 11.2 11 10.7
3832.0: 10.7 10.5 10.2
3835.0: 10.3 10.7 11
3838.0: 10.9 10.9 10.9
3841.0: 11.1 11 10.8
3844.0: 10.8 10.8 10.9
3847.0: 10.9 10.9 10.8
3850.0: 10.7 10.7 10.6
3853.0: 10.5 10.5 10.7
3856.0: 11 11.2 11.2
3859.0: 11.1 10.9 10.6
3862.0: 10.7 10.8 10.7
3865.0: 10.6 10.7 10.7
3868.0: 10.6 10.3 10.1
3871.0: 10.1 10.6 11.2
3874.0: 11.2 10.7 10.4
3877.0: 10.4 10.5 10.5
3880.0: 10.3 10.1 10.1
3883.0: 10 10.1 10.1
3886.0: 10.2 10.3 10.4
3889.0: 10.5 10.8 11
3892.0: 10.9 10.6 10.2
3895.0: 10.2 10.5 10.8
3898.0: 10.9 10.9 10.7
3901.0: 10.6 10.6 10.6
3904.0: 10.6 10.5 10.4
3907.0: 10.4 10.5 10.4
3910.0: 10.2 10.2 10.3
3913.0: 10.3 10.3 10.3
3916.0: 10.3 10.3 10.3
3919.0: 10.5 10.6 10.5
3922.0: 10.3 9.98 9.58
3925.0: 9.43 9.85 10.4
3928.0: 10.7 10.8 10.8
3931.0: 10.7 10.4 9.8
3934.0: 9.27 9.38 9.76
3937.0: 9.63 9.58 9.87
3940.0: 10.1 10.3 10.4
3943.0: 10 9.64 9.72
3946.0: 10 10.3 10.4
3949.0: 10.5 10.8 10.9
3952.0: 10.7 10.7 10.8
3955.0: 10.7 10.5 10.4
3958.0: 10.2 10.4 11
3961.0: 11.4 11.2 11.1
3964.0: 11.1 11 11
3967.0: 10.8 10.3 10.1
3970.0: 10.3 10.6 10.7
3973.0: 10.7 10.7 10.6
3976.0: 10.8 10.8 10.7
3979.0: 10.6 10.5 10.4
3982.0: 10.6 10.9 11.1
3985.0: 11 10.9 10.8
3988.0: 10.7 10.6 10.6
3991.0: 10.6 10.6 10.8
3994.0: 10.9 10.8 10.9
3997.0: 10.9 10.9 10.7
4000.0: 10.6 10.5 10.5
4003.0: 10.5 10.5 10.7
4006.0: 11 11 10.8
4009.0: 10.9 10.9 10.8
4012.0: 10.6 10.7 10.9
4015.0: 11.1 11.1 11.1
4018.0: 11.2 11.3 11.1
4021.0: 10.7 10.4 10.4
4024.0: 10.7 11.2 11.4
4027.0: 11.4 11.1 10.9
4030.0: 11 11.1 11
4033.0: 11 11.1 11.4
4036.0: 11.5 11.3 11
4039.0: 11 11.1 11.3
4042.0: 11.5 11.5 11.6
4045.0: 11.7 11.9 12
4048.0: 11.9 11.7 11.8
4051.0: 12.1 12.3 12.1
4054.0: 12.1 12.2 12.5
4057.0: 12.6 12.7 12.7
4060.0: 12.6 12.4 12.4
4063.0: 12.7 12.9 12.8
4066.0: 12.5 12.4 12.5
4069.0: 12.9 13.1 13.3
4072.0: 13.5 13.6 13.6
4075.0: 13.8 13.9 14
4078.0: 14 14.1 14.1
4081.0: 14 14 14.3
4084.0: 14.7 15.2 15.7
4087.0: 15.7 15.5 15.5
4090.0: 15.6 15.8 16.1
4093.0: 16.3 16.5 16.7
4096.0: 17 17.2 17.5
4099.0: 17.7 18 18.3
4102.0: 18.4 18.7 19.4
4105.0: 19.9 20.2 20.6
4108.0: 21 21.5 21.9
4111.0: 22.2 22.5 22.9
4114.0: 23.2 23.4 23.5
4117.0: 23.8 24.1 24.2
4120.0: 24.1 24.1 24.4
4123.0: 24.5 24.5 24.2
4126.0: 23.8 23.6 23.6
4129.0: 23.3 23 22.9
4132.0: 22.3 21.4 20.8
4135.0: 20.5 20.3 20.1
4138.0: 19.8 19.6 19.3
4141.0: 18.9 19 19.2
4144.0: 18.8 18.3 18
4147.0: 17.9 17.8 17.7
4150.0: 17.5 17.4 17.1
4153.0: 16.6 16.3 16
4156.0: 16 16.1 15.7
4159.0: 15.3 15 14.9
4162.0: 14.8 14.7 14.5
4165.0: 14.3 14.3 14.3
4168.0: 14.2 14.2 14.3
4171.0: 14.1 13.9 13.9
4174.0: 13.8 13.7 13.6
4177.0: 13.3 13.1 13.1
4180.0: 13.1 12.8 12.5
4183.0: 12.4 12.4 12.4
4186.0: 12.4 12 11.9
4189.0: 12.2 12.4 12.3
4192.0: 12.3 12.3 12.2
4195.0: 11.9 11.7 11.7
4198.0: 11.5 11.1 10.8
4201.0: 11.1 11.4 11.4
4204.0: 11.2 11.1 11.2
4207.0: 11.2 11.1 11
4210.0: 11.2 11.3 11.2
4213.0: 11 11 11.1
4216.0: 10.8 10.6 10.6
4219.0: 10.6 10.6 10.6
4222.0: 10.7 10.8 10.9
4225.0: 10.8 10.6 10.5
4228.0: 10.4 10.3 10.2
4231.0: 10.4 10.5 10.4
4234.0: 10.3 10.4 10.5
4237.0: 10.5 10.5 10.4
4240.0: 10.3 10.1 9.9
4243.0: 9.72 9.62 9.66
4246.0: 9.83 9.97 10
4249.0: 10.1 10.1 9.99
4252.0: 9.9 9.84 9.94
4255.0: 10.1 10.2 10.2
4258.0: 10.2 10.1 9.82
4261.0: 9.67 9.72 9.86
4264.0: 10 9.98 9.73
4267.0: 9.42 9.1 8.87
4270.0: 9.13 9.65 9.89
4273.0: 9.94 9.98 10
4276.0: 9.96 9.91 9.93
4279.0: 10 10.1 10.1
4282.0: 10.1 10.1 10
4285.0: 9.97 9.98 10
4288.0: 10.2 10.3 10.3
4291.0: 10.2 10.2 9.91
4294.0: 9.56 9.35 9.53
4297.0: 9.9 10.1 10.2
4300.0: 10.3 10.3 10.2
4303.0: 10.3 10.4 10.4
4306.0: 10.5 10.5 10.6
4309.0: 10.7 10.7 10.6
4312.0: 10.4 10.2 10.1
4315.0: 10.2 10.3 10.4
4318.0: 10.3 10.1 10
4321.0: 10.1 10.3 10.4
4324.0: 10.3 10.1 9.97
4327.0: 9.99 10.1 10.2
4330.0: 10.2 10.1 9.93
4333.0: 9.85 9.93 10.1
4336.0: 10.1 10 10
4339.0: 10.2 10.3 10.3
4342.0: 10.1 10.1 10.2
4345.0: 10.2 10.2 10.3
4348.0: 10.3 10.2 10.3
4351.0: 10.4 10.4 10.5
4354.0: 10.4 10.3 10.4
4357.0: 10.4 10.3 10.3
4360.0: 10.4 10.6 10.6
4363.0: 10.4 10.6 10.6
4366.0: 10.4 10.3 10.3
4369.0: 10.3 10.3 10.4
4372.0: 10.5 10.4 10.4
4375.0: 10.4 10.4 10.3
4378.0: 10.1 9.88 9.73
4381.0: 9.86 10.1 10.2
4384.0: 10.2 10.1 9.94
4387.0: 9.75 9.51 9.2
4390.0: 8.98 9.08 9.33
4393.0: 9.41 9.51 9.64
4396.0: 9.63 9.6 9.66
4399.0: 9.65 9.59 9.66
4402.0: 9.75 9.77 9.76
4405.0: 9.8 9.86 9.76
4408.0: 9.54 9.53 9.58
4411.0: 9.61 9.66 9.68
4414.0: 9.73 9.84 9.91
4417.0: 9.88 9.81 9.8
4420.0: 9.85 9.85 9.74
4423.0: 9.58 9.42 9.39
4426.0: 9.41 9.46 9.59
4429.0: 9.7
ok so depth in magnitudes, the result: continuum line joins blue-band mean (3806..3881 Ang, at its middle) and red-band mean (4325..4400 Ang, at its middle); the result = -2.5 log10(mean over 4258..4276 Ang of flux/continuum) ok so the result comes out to 0.05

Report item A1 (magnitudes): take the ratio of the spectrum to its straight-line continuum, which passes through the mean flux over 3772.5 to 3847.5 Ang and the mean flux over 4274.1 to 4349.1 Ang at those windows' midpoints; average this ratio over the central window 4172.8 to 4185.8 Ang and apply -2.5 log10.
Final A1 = -0.242 mag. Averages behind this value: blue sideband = 11.3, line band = 13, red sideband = 10.2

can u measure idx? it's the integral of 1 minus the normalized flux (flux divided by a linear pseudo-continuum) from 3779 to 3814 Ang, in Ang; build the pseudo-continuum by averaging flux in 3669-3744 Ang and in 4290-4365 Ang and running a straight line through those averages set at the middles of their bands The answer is 3.98 Ang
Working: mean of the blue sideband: 13.4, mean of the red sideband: 10.2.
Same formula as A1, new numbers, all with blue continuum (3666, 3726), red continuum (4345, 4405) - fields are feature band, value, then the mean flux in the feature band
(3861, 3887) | 0.18 mag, 10.5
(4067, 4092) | -0.24 mag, 14.3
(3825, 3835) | 0.18 mag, 10.7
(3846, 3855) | 0.17 mag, 10.7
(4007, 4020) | 0.08 mag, 11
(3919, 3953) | 0.19 mag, 10.2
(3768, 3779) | 0.09 mag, 11.9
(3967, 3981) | 0.13 mag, 10.6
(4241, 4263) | 0.07 mag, 9.93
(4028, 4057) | 0.00 mag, 11.6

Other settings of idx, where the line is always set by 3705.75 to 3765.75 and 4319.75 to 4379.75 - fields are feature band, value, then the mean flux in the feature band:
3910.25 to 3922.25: 2.2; 10.3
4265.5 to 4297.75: 2.3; 9.86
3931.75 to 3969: 6.2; 10.4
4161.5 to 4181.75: -4.8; 13.9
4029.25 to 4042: 0.9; 11.2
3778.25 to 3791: 1.4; 11.8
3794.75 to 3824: 4.5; 11.2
